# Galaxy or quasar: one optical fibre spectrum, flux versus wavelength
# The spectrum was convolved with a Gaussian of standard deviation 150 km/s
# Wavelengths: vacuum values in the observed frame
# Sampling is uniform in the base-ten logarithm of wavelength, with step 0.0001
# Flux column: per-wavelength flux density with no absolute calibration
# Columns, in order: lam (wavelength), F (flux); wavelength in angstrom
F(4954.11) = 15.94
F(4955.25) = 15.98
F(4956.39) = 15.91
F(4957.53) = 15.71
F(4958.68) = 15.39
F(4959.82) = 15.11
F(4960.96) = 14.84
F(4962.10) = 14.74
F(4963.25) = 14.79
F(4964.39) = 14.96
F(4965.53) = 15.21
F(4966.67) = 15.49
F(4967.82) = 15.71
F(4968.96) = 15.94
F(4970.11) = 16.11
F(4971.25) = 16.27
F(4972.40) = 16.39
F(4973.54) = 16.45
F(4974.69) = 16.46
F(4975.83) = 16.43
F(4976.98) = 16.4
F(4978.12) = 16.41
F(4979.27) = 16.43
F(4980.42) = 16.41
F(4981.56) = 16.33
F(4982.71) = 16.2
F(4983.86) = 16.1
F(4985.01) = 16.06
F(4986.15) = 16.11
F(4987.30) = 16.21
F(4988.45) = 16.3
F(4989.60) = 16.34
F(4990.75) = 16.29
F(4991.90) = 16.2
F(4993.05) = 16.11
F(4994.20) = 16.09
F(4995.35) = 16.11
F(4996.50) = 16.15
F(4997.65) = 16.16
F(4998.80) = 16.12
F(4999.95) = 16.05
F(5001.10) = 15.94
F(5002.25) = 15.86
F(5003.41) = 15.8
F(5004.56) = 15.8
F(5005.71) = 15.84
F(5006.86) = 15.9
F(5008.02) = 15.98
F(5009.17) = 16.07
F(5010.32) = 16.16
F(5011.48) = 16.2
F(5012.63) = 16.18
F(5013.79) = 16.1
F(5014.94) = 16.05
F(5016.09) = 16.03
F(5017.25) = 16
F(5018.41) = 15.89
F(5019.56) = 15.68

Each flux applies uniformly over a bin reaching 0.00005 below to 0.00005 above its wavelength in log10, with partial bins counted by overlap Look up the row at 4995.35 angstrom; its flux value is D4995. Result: 16.11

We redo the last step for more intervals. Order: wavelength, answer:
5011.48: 16.2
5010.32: 16.16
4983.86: 16.1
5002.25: 15.86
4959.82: 15.11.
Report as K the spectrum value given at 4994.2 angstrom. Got 16.09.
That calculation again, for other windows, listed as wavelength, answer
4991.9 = 16.2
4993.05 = 16.11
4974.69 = 16.46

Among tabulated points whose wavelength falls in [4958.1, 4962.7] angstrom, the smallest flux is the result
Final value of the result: 14.74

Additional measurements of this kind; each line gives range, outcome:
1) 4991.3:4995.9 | 16.09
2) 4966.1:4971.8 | 15.49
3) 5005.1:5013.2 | 15.84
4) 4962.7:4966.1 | 14.79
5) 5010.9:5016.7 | 16.03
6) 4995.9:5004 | 15.8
